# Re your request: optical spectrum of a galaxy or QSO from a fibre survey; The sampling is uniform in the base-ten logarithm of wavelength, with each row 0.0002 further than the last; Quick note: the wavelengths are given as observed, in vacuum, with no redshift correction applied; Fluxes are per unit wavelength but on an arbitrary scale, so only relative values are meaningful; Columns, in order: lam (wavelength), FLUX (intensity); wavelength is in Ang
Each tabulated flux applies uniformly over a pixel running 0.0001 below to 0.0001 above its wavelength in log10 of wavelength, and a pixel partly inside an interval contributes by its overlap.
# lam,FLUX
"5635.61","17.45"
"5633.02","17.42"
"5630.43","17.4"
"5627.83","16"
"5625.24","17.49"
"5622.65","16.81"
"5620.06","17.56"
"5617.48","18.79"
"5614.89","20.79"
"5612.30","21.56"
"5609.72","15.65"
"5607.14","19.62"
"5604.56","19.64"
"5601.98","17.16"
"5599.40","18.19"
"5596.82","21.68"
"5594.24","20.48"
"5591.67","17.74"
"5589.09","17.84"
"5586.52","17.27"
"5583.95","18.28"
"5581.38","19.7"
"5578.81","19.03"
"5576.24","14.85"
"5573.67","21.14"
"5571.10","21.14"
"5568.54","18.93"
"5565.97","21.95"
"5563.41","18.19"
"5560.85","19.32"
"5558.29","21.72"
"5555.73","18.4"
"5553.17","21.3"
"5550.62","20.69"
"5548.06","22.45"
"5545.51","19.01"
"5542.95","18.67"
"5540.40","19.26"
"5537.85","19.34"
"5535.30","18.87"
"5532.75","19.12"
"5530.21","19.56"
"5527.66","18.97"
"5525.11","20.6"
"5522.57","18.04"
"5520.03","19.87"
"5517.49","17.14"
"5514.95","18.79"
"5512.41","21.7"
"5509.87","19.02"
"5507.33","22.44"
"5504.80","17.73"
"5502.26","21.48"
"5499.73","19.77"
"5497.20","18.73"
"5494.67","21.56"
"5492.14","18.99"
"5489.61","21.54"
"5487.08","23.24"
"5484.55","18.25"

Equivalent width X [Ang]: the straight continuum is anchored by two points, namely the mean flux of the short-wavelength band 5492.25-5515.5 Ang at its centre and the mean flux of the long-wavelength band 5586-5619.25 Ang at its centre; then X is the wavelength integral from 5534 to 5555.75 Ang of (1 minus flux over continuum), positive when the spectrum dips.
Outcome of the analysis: -0.24 Ang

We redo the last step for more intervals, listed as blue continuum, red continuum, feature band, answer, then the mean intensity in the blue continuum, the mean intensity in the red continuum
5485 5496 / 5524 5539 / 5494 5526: 0.9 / 21.1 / 19.4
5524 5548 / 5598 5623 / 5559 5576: -0.7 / 19.4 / 18.7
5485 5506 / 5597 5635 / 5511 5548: 0.8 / 20.3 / 18.2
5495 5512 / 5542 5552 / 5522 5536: 0.6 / 20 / 20.3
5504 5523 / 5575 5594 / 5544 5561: -1.7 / 19.4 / 18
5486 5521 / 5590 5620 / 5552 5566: -0.3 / 20.1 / 19.1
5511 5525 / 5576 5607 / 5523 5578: -2.0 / 19.2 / 18.7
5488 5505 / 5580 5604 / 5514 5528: 0.6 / 20.2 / 18.7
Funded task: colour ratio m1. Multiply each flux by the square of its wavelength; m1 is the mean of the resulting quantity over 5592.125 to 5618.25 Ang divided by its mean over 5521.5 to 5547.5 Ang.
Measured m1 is 1.0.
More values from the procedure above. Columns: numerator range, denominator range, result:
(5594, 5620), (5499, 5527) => 1.01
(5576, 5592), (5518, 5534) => 0.95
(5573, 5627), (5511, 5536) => 0.99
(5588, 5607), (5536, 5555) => 0.97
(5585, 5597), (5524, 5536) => 0.99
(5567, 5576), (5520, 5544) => 1.04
